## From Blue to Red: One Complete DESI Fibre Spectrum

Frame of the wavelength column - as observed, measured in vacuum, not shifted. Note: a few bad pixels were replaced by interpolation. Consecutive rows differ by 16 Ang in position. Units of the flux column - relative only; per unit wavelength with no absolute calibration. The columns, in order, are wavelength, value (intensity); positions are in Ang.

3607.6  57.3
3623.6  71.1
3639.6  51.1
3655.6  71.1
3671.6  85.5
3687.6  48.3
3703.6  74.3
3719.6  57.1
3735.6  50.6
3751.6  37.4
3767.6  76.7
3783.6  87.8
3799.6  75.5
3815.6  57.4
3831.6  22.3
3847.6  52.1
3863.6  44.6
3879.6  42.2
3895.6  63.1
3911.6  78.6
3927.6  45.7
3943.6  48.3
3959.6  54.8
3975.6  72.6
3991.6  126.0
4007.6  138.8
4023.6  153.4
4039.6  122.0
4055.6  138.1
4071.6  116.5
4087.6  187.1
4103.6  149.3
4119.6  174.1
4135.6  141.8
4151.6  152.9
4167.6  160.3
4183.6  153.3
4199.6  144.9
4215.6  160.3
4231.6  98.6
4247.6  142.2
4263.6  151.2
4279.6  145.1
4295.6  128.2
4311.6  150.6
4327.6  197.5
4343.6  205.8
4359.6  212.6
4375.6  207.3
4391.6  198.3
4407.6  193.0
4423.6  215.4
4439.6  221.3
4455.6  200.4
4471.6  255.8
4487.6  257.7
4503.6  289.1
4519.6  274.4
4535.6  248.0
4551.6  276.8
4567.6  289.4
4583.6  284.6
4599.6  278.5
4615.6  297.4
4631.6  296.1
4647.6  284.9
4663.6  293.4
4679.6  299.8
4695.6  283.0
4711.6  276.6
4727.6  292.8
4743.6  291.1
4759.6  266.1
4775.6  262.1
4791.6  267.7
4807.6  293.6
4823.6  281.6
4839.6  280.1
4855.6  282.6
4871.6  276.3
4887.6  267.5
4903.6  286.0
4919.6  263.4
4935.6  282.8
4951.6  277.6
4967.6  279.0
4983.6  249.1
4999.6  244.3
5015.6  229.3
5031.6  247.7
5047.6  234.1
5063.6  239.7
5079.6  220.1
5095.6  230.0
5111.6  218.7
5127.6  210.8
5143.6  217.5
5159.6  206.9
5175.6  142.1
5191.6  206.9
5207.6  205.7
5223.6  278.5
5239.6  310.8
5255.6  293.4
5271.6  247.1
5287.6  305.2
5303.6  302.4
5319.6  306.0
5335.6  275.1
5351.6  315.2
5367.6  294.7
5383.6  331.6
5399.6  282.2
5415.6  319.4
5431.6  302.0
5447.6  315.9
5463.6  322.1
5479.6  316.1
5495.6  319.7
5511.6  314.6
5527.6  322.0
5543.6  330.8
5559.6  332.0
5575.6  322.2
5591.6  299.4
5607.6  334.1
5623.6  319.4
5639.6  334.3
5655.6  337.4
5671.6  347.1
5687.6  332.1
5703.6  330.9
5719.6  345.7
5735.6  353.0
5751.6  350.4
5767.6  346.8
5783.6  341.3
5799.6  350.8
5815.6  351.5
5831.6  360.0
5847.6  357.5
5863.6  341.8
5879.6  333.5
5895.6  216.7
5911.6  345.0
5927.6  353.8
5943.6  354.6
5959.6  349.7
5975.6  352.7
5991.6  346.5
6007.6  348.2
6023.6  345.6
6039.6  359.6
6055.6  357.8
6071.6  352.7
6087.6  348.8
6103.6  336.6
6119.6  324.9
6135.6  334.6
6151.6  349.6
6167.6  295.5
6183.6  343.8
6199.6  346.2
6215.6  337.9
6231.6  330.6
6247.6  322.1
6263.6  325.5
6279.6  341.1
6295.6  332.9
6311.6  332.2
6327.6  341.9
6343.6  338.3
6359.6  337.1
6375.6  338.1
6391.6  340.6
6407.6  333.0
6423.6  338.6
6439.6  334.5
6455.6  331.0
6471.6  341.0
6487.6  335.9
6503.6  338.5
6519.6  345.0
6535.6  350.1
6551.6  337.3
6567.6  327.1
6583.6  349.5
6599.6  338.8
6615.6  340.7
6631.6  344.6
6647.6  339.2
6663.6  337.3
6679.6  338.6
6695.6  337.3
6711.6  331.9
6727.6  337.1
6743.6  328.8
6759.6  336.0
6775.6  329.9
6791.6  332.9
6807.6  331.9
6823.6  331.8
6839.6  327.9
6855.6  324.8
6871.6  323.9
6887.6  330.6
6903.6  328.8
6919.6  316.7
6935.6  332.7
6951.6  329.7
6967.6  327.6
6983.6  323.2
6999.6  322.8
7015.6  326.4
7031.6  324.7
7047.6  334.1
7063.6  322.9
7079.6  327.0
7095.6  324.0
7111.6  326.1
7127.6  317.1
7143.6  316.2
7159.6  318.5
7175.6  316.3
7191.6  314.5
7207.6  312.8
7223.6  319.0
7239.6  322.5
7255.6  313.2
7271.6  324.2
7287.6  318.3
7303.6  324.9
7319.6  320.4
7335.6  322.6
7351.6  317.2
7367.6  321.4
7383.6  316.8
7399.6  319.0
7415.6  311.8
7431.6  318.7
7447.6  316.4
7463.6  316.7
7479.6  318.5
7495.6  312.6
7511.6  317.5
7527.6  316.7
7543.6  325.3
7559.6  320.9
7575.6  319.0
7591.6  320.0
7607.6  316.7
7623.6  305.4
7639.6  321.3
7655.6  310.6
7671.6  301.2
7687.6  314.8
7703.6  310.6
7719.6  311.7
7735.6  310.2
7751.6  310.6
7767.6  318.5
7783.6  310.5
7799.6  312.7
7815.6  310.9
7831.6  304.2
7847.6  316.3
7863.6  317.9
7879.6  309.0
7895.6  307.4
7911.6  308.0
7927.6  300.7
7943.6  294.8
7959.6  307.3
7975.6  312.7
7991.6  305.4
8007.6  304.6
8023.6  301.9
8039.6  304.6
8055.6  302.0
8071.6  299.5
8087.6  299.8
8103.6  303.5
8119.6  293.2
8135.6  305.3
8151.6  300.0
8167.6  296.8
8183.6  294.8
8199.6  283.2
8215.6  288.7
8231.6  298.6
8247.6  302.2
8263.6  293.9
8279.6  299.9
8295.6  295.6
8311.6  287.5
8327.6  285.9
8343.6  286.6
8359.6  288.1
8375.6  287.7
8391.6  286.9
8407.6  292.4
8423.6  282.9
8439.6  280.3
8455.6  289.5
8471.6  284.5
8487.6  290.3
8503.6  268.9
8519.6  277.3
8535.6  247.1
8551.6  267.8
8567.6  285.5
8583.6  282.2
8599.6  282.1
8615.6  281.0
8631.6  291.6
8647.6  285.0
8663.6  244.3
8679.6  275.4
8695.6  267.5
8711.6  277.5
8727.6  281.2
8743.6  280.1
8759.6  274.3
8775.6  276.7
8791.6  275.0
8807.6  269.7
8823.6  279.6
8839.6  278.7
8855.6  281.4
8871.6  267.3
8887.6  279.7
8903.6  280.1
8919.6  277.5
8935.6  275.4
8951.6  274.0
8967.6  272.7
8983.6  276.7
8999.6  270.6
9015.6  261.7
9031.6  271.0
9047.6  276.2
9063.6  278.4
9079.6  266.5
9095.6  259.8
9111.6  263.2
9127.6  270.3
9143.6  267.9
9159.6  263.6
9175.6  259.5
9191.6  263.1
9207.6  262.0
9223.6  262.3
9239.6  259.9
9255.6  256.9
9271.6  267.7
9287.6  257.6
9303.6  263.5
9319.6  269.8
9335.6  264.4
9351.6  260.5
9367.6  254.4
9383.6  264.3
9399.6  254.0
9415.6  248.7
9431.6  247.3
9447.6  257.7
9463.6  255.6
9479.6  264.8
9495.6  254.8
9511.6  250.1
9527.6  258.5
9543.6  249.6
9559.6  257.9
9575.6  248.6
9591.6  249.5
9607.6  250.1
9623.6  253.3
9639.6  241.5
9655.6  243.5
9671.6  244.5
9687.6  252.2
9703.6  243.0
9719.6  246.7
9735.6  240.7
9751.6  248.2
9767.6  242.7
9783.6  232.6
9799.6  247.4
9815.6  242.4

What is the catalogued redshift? 0.00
